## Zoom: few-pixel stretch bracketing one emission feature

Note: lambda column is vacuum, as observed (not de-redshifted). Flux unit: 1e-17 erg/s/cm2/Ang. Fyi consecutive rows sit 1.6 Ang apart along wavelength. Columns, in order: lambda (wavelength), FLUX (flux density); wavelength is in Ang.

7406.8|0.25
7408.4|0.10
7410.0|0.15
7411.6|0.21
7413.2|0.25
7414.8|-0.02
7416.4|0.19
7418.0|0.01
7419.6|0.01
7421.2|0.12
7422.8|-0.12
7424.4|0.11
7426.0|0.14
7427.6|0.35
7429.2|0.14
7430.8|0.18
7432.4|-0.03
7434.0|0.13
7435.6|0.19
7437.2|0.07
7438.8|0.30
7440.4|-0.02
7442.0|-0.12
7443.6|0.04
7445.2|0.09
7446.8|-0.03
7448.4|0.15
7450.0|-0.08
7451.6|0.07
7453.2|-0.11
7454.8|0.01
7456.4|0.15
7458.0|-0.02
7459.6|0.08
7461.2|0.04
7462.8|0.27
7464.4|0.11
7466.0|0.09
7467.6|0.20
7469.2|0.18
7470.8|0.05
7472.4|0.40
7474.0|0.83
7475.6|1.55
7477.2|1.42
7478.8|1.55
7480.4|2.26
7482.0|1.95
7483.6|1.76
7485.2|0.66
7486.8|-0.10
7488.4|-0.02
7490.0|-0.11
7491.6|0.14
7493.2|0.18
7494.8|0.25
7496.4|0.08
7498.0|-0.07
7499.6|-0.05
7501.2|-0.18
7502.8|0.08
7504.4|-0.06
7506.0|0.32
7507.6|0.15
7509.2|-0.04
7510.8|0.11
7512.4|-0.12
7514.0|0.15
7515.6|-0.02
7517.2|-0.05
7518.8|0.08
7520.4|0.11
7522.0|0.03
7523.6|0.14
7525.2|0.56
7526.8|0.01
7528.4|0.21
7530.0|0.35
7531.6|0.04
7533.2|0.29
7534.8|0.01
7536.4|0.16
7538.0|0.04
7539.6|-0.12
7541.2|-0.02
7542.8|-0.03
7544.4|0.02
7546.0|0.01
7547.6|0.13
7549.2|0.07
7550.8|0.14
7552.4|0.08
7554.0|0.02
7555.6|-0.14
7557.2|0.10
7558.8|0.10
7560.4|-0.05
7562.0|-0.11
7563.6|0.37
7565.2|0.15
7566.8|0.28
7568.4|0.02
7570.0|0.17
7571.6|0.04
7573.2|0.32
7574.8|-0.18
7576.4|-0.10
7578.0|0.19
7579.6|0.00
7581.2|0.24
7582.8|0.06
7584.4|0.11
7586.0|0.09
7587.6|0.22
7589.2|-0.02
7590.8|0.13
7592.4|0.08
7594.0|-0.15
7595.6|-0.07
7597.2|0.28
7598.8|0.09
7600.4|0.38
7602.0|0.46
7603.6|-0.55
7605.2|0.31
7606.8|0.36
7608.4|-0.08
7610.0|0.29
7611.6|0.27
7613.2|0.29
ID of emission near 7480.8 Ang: [O II]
